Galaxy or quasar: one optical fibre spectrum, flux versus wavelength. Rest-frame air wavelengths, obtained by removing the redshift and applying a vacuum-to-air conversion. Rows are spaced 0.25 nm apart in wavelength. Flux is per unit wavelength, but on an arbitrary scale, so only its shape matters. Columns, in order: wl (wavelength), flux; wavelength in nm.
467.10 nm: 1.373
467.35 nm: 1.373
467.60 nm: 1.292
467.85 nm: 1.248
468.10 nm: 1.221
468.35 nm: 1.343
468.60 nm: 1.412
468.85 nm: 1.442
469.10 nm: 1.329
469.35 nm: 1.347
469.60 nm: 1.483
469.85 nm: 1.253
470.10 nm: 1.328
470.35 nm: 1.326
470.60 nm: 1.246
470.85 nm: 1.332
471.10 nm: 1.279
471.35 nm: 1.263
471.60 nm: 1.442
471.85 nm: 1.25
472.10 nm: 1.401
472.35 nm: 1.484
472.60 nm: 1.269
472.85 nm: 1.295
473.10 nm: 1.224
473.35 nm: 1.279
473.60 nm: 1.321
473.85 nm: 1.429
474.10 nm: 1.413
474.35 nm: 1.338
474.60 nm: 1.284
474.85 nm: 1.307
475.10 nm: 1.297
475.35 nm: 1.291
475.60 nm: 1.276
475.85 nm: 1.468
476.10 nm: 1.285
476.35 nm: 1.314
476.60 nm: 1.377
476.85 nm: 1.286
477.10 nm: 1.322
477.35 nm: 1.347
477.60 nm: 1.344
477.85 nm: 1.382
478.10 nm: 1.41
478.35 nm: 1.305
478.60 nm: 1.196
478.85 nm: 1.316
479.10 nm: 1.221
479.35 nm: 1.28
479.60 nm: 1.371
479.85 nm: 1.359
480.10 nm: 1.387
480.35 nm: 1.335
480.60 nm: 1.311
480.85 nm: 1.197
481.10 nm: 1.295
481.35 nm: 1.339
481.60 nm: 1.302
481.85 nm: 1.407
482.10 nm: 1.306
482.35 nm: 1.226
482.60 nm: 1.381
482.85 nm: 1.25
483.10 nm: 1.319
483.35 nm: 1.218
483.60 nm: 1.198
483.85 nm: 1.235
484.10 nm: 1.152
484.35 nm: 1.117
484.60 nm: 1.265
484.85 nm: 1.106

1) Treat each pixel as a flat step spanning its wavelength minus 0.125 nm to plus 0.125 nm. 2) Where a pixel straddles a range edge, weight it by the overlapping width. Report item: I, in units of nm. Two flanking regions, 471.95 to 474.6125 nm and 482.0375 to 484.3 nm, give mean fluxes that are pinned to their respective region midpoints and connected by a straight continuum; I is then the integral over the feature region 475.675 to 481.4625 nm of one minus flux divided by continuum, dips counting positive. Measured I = -0.14 nm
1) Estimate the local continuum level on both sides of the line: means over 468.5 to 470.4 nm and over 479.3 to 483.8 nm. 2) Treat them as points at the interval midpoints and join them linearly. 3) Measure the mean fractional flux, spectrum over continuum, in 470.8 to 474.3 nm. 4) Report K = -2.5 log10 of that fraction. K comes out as 0.01 mag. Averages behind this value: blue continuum 1.37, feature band 1.33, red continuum 1.3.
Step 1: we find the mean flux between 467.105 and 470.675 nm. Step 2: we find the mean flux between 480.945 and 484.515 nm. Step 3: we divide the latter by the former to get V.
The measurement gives 0.9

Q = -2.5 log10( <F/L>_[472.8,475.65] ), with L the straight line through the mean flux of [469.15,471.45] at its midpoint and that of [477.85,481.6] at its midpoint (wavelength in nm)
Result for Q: 0.00 mag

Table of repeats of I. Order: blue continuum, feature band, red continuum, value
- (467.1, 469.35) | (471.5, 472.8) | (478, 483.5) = -0.04 nm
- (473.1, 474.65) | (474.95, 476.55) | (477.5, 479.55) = 0.00 nm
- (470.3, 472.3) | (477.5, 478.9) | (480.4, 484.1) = -0.03 nm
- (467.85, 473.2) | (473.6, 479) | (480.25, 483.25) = -0.06 nm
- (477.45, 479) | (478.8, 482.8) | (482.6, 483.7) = -0.07 nm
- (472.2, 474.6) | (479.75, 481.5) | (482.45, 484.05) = -0.05 nm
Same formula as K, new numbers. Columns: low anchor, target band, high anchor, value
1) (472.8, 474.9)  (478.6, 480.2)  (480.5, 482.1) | 0.00 mag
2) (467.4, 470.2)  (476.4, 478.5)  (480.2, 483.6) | -0.03 mag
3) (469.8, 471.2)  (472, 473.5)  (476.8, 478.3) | -0.01 mag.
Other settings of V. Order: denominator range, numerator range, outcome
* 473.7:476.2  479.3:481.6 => 0.99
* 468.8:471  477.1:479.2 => 0.98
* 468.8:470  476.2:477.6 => 0.97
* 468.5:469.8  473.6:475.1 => 0.97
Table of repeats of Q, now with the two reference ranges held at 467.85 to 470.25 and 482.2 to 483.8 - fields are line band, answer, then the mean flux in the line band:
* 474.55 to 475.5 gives 0.01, 1.3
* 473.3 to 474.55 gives -0.03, 1.36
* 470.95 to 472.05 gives 0.01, 1.32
